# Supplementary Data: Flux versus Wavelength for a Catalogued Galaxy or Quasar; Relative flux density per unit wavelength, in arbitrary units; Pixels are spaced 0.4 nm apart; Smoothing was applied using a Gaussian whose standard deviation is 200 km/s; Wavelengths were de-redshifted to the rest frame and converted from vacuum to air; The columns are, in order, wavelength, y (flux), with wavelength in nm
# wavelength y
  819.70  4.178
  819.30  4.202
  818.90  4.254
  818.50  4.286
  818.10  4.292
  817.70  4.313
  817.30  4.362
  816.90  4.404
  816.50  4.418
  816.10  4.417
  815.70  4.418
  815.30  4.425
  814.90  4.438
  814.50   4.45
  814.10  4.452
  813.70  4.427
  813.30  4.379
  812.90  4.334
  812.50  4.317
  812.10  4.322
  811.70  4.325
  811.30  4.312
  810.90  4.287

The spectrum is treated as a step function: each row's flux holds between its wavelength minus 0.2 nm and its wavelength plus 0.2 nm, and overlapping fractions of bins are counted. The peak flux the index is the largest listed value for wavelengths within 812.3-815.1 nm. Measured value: 4.452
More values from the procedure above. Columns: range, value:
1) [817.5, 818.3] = 4.313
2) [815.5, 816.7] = 4.418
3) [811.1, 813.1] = 4.334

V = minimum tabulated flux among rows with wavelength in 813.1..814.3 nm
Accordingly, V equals 4.379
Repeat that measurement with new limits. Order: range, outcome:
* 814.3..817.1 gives 4.404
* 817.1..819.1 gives 4.254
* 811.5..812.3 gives 4.322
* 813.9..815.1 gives 4.438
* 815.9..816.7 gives 4.417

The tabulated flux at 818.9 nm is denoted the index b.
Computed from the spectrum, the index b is 4.254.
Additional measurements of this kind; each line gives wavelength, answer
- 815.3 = 4.425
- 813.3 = 4.379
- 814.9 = 4.438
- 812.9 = 4.334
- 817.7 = 4.313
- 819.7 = 4.178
